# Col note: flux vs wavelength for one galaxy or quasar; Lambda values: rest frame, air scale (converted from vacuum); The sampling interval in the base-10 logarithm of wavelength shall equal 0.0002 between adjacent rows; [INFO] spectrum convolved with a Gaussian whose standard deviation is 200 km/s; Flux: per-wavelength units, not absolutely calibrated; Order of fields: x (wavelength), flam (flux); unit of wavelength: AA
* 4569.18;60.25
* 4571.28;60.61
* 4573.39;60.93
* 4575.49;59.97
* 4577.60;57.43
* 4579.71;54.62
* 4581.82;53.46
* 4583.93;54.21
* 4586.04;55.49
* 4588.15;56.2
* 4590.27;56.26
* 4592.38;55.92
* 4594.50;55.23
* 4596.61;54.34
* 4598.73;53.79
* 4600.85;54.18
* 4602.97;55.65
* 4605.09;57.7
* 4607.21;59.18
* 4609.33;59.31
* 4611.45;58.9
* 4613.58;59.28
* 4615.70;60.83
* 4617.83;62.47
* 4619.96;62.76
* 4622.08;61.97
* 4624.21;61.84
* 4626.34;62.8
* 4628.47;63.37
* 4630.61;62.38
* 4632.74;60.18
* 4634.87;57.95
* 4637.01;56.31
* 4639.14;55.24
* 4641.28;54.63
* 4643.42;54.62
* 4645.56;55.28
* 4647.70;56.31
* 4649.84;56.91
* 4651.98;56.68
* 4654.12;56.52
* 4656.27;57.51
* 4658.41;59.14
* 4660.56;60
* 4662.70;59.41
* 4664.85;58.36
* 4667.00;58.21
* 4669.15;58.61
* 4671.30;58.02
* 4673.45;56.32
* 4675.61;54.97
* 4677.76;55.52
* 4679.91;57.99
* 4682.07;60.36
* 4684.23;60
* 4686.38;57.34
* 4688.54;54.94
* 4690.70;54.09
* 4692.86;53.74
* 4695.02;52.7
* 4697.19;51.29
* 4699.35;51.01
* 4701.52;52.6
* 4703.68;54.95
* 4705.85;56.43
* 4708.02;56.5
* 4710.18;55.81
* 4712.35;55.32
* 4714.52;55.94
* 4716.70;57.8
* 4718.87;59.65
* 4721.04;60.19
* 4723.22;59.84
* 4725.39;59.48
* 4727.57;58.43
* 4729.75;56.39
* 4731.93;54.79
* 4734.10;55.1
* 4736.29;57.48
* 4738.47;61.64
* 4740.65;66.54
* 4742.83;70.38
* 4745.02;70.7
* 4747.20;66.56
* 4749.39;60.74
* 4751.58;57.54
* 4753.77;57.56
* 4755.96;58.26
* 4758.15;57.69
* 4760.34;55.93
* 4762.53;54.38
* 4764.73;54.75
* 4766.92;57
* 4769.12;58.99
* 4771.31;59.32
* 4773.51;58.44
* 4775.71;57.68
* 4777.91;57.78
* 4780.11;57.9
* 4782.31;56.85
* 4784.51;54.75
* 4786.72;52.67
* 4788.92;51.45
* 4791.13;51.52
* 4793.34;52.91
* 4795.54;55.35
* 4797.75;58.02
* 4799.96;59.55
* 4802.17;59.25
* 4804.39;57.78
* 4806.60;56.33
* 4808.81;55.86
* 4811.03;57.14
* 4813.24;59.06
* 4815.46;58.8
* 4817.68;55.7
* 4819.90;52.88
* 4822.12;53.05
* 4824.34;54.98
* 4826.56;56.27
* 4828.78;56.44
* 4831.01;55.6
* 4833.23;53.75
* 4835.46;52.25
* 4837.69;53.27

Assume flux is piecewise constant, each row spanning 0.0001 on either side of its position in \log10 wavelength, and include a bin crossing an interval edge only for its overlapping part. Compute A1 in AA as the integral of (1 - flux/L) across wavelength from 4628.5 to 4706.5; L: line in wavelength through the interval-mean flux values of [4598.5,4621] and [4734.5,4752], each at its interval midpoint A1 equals 5.4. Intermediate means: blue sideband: 58.7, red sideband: 63.8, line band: 56.7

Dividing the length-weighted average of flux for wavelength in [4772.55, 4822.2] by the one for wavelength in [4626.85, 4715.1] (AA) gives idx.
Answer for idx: 0.99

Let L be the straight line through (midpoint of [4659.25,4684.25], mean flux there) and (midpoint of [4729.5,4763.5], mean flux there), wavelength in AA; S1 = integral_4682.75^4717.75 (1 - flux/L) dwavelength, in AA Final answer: 2.3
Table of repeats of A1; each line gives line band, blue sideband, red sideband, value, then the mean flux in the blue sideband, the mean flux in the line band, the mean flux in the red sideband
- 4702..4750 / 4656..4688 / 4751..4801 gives -1.94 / 58.1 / 59.5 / 56.3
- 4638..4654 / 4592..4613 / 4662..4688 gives 0.44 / 56.5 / 55.7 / 57.8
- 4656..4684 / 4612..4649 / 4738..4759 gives 1.09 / 59.3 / 58.1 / 62.8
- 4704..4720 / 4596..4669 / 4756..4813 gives 0.19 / 58.4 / 56.7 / 56.5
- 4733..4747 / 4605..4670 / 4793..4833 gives -1.56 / 58.9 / 63.9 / 56.4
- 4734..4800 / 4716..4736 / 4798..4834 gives -1.12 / 57.9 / 58.3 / 56.5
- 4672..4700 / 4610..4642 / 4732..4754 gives 2.61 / 60.1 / 55.5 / 62.3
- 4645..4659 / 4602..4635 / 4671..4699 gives 0.29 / 60.5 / 56.9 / 55.8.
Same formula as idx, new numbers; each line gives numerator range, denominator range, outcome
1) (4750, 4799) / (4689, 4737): 1.01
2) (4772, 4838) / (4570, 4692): 0.97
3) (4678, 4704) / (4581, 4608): 0.99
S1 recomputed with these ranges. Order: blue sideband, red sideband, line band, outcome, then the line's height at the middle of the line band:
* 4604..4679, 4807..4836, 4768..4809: -0.2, 56.1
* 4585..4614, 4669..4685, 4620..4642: -1.1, 56.9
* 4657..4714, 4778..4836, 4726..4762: -2.7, 56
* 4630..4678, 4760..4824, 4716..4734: -0.4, 56.8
